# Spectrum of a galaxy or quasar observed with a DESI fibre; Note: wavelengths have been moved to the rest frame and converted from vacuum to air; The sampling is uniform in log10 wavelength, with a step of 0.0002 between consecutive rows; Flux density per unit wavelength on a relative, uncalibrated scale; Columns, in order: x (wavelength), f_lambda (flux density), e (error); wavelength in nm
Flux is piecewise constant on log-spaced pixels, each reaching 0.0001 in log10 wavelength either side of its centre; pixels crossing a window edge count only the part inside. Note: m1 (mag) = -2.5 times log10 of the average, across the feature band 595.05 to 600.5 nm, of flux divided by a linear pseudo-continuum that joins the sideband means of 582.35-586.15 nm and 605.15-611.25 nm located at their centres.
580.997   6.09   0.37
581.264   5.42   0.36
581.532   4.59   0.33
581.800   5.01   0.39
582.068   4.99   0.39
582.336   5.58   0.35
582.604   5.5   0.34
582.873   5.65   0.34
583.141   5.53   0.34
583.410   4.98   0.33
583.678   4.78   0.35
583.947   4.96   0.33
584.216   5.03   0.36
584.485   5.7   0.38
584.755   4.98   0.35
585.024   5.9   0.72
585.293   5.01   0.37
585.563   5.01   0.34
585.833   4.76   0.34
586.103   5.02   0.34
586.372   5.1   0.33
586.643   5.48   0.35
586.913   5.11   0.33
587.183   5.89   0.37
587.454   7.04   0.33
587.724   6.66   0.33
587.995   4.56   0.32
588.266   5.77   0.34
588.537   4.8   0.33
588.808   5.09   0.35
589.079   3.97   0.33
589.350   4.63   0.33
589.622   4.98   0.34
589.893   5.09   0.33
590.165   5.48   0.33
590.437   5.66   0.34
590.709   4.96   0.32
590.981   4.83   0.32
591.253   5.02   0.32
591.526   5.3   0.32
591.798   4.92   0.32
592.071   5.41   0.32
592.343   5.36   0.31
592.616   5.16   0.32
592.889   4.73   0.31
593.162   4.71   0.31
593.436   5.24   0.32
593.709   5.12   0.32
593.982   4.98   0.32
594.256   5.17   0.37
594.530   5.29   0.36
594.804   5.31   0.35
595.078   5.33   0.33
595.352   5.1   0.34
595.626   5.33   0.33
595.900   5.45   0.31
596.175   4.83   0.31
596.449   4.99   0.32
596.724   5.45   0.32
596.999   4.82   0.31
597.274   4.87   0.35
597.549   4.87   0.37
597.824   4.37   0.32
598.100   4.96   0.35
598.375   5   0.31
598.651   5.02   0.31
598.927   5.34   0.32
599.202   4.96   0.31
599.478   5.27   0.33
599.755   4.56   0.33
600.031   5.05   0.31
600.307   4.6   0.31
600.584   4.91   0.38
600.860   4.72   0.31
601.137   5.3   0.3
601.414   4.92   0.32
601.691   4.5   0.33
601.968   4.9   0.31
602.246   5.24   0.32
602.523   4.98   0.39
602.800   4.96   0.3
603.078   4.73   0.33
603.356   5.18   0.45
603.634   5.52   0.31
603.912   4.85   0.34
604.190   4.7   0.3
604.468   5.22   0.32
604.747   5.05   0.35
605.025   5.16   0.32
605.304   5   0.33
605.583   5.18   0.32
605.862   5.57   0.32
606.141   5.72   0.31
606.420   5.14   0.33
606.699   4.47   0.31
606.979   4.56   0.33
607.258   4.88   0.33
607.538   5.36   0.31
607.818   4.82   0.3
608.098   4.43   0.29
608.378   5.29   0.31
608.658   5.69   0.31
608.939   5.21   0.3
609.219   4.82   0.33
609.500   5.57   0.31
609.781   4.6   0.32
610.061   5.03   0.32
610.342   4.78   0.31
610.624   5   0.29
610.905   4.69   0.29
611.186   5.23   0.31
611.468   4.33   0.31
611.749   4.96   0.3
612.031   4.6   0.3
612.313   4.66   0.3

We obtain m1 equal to 0.03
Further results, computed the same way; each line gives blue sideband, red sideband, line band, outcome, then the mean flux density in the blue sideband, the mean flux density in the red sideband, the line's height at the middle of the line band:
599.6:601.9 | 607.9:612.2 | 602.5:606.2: -0.05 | 4.83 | 4.94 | 4.87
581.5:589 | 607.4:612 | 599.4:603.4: 0.04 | 5.3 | 4.98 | 5.09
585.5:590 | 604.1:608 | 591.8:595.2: 0.01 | 5.24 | 5.06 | 5.18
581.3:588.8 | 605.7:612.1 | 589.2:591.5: 0.03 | 5.31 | 4.99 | 5.24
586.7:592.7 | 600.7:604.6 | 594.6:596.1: -0.03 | 5.26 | 4.98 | 5.14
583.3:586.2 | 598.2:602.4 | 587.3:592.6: -0.04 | 5.1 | 4.95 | 5.05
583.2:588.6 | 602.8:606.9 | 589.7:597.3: 0.02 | 5.34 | 5.09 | 5.24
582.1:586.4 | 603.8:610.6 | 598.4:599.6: -0.01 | 5.22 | 5.05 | 5.11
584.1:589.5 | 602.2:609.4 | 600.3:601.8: 0.06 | 5.28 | 5.07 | 5.12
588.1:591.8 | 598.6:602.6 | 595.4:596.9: -0.04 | 5.04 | 4.95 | 4.99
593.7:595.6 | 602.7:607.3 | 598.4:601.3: 0.03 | 5.2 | 5.06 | 5.13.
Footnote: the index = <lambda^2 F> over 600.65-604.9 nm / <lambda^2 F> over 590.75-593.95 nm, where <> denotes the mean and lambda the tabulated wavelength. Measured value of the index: 1.0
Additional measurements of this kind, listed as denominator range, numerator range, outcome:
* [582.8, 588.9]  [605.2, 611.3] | 1.02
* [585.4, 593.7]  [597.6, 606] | 1.00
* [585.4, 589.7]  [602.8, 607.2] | 1.02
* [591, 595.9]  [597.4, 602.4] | 0.98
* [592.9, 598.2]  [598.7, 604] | 1.00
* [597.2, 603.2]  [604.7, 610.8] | 1.06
